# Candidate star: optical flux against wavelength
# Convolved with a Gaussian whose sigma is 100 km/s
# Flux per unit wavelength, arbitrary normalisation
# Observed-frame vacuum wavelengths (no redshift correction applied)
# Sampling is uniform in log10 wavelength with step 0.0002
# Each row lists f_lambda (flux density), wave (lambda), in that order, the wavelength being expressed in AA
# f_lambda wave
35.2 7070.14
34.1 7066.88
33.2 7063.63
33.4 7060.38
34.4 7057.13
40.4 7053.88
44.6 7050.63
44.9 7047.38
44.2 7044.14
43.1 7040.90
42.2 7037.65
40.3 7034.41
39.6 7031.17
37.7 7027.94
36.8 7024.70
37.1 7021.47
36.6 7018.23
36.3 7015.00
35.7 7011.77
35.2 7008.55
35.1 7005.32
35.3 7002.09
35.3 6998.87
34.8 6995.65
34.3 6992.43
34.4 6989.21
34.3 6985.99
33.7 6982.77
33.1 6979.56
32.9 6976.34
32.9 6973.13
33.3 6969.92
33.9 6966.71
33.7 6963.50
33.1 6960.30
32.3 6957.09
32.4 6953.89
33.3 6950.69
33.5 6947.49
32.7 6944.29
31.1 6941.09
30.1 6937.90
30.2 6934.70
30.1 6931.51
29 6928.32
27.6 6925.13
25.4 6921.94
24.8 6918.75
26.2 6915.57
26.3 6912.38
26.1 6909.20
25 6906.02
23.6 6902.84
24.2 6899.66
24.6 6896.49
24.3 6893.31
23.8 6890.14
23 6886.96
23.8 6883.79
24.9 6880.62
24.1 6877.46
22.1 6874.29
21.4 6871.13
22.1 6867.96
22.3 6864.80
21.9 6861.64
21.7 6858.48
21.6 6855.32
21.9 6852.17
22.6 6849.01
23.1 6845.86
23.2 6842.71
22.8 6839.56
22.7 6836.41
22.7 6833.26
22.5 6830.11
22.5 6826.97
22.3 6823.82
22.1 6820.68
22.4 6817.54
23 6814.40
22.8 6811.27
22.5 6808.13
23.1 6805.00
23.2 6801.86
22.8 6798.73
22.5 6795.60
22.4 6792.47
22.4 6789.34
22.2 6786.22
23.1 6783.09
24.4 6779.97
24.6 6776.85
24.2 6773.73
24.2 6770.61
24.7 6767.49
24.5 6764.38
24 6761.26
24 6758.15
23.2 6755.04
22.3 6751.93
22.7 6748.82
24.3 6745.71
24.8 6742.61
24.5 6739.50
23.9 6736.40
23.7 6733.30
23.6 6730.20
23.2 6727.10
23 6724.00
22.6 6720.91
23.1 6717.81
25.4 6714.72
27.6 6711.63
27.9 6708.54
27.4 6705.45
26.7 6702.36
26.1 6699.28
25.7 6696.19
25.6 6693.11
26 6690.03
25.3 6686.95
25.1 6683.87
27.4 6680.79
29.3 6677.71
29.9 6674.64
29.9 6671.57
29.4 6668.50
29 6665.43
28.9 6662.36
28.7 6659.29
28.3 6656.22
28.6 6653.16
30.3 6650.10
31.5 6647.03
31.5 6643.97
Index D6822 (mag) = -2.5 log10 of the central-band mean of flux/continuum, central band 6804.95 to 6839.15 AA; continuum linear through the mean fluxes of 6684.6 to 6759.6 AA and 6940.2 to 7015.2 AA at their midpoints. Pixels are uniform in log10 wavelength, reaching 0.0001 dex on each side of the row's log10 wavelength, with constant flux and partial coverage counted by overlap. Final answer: 0.24 mag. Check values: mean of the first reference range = 24.7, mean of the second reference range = 33.8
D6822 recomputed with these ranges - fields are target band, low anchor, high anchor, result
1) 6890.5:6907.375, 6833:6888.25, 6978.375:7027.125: 0.08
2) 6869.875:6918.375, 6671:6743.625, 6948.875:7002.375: 0.27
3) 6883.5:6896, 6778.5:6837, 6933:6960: 0.19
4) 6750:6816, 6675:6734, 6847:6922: 0.06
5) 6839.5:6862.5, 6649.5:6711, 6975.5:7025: 0.38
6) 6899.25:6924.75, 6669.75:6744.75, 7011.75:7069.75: 0.31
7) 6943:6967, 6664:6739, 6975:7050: 0.07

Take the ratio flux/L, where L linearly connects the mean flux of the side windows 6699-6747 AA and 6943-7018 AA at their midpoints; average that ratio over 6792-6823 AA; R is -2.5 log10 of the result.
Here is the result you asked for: 0.223 mag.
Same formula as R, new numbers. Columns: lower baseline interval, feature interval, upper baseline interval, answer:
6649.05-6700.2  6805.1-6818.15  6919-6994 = 0.29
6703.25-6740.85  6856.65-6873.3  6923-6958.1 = 0.30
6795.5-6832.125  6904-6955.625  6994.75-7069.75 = 0.07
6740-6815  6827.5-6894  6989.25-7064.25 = 0.23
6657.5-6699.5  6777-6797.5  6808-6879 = 0.06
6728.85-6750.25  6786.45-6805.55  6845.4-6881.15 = 0.03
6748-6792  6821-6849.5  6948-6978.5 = 0.18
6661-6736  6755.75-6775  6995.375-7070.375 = 0.18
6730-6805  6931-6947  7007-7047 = 0.09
